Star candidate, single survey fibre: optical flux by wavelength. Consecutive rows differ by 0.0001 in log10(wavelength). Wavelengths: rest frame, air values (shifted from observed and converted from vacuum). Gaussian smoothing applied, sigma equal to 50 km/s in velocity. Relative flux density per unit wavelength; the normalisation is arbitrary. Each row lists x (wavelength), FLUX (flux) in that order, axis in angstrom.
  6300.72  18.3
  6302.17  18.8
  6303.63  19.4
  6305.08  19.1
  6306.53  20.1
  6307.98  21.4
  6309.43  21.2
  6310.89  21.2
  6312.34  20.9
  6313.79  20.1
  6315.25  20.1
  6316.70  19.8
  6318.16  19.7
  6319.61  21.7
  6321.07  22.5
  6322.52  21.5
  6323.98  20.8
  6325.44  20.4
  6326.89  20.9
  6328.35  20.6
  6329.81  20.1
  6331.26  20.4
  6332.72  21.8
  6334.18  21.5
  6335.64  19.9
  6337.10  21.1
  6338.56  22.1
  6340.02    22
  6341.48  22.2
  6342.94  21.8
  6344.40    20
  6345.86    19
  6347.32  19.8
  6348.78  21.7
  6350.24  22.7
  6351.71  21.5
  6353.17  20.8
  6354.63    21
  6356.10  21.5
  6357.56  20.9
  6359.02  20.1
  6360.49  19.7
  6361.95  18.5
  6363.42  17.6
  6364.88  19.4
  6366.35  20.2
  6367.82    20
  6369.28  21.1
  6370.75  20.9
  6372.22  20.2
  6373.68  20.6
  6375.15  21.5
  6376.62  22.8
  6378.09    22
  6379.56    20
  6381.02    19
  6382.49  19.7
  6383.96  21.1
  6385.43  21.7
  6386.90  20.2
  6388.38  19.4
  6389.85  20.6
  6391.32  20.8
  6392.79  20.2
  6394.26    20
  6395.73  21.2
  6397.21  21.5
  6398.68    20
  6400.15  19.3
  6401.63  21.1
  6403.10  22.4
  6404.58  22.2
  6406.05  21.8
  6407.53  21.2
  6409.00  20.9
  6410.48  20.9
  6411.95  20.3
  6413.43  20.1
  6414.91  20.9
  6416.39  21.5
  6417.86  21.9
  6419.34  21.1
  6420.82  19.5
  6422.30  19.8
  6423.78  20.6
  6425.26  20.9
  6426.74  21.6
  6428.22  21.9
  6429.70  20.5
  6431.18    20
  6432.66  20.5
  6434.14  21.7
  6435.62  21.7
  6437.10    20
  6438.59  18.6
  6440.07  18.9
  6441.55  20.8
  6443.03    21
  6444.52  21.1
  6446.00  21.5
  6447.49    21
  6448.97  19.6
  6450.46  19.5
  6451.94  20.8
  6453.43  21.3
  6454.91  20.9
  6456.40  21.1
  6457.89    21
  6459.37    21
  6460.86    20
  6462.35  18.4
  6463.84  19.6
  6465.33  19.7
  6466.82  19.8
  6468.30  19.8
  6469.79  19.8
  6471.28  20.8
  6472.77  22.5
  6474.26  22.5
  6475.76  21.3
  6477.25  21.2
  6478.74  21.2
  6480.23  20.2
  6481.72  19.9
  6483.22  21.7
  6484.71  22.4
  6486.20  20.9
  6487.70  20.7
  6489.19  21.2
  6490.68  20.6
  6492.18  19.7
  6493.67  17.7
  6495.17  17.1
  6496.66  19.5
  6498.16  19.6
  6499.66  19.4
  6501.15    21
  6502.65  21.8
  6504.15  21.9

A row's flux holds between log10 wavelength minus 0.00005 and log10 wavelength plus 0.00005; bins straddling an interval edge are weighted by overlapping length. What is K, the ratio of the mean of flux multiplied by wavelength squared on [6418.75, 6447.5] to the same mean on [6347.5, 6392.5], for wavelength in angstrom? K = 1.0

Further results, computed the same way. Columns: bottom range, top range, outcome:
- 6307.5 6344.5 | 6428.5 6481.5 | 1.02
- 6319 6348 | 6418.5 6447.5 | 1.01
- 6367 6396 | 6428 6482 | 1.02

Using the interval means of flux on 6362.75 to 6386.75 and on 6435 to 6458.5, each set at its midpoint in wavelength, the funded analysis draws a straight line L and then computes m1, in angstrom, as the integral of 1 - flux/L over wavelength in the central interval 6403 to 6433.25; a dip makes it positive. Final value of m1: -0.6 angstrom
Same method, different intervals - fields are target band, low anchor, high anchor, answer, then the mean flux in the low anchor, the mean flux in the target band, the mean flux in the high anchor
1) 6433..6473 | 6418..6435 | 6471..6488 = 1.2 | 20.8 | 20.4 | 21.3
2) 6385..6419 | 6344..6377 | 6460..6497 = -0.7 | 20.5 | 20.9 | 20.3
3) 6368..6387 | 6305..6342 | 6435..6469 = -0.2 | 20.9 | 20.8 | 20.3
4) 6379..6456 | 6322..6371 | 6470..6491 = 1.0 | 20.7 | 20.7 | 21.2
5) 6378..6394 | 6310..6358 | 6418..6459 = 0.4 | 21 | 20.4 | 20.6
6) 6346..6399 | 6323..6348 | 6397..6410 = 1.2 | 20.9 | 20.5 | 21.1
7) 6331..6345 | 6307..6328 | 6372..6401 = -0.4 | 20.9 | 21.3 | 20.6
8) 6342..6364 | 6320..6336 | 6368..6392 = 0.4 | 21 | 20.5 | 20.7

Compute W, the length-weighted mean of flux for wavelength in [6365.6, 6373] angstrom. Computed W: 20.5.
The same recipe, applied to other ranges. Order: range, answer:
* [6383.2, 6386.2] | 21.4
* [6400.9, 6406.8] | 21.9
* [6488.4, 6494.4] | 19.8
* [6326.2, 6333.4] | 20.8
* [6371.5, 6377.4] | 21.3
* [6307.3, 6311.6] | 21.2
